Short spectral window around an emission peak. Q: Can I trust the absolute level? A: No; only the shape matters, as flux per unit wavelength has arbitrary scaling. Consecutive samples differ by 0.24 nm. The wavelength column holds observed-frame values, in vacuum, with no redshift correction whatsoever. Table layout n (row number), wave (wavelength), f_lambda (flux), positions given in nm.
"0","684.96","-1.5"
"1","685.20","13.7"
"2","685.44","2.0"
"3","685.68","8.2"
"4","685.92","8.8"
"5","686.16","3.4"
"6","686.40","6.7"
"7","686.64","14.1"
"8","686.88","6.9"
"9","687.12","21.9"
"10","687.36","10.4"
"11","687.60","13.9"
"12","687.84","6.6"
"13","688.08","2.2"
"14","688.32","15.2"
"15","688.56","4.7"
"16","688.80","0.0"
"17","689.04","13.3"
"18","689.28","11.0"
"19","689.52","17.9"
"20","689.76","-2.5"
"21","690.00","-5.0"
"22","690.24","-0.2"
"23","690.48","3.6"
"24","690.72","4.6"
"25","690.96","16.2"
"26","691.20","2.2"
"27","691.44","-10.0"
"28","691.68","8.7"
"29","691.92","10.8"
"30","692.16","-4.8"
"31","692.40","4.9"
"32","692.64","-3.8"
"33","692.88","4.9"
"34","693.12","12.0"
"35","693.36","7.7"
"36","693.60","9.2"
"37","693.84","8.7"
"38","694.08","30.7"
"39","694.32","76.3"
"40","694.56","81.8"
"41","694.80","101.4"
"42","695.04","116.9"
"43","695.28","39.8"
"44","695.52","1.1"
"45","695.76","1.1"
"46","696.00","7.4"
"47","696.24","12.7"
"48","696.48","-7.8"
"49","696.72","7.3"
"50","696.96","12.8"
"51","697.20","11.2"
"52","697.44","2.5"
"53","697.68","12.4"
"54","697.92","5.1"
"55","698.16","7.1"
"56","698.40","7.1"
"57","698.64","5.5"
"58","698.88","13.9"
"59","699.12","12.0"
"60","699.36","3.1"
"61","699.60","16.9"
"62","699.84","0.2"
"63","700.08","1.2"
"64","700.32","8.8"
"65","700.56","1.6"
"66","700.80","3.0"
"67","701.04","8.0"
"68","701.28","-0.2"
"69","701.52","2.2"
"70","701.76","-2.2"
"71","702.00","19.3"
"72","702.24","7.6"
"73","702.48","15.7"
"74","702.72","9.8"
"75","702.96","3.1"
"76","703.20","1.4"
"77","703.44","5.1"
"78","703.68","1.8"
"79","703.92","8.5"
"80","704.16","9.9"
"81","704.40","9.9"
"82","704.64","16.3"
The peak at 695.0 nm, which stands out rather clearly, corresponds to [O II] 3727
